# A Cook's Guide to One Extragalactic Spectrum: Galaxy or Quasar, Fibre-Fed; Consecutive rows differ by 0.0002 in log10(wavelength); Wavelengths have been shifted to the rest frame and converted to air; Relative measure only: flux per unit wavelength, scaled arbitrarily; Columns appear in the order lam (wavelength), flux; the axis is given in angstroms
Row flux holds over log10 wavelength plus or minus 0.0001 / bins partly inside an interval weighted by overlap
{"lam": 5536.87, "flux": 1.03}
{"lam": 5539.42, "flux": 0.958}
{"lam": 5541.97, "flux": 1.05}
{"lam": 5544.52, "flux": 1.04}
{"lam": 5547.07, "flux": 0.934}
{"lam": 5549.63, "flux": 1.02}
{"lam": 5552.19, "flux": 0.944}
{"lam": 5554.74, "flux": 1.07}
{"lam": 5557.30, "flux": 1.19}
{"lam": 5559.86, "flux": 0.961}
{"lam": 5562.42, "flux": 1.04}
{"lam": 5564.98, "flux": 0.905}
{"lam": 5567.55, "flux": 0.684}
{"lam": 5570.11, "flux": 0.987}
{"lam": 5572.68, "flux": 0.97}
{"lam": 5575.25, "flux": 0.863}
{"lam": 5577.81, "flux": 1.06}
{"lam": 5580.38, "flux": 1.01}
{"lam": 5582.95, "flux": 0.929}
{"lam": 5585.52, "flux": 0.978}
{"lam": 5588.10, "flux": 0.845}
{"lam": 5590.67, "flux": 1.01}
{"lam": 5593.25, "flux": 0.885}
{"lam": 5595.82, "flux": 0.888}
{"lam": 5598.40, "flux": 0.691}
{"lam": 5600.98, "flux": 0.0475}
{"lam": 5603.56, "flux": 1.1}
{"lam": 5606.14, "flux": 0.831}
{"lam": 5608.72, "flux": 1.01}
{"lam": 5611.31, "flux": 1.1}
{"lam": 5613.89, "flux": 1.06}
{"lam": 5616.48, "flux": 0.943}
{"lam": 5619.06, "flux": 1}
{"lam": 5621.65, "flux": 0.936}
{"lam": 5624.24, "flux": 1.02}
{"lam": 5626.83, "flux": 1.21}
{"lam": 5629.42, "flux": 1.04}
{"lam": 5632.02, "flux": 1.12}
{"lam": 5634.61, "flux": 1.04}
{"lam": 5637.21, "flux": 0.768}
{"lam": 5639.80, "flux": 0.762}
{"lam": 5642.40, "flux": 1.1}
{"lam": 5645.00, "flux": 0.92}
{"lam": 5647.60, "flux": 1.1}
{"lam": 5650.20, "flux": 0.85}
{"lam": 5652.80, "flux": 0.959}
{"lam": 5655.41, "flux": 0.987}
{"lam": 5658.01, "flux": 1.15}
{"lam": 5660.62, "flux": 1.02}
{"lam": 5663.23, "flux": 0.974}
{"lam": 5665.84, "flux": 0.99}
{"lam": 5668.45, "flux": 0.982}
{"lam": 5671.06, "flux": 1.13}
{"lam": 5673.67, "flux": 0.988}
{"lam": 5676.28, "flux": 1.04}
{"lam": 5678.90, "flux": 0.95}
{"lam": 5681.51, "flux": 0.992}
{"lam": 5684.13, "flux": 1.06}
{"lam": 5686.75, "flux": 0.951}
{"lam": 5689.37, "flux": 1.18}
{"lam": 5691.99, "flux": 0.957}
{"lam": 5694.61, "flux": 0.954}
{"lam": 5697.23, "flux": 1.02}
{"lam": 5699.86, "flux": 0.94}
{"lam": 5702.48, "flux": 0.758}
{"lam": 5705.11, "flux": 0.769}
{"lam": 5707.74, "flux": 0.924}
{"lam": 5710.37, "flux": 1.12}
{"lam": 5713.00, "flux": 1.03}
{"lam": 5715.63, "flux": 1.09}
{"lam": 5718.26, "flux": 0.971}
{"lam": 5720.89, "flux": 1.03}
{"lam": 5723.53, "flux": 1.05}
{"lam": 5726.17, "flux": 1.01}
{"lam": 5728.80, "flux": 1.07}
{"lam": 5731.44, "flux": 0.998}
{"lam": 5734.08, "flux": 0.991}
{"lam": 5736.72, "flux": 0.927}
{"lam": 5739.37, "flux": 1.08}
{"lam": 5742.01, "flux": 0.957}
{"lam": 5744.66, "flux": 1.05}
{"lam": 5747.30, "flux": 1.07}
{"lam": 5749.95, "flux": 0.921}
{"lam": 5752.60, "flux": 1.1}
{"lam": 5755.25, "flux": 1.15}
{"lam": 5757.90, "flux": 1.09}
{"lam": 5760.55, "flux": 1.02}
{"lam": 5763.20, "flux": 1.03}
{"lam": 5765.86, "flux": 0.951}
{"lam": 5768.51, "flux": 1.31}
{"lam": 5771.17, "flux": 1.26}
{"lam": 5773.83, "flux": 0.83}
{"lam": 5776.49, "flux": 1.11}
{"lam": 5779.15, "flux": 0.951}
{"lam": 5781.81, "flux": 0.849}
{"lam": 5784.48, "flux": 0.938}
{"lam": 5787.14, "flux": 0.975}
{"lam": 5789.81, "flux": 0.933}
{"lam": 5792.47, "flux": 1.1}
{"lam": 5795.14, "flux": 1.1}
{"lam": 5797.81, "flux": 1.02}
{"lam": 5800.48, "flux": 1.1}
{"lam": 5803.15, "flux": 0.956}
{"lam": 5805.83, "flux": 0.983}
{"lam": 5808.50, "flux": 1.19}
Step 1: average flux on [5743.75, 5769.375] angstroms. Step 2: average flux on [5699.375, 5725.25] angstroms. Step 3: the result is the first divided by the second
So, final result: 1.10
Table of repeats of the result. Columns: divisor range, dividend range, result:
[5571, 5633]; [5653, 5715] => 1.06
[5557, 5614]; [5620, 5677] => 1.11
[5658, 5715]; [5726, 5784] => 1.04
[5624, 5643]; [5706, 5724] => 1.02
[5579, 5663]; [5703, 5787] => 1.07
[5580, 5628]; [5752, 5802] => 1.13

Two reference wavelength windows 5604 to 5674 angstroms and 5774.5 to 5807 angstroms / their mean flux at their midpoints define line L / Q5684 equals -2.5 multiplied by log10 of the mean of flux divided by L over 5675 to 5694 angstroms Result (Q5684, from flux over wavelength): -0.02 mag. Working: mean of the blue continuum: 1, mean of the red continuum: 0.998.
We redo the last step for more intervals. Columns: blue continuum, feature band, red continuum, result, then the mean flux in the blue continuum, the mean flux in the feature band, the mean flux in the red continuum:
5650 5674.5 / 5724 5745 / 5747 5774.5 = 0.05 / 1.01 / 1.01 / 1.07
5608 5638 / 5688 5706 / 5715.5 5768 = 0.09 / 1.02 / 0.944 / 1.03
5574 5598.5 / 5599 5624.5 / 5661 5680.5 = 0.07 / 0.927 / 0.895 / 1.01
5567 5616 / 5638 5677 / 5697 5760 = -0.05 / 0.896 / 0.993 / 1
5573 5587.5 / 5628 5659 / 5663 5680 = 0.01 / 0.962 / 0.982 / 1.01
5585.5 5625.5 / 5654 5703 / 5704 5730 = -0.04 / 0.894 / 1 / 1.01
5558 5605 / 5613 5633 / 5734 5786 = -0.13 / 0.884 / 1.04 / 1.03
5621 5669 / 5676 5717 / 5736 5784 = 0.04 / 0.997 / 0.982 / 1.04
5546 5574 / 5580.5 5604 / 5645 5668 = 0.20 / 0.973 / 0.818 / 0.998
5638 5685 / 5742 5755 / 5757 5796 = -0.02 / 0.995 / 1.04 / 1.03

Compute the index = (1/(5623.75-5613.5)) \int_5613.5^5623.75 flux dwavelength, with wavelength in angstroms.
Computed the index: 0.981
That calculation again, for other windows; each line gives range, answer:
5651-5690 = 1.02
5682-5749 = 0.998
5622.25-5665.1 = 1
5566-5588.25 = 0.929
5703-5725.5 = 0.99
